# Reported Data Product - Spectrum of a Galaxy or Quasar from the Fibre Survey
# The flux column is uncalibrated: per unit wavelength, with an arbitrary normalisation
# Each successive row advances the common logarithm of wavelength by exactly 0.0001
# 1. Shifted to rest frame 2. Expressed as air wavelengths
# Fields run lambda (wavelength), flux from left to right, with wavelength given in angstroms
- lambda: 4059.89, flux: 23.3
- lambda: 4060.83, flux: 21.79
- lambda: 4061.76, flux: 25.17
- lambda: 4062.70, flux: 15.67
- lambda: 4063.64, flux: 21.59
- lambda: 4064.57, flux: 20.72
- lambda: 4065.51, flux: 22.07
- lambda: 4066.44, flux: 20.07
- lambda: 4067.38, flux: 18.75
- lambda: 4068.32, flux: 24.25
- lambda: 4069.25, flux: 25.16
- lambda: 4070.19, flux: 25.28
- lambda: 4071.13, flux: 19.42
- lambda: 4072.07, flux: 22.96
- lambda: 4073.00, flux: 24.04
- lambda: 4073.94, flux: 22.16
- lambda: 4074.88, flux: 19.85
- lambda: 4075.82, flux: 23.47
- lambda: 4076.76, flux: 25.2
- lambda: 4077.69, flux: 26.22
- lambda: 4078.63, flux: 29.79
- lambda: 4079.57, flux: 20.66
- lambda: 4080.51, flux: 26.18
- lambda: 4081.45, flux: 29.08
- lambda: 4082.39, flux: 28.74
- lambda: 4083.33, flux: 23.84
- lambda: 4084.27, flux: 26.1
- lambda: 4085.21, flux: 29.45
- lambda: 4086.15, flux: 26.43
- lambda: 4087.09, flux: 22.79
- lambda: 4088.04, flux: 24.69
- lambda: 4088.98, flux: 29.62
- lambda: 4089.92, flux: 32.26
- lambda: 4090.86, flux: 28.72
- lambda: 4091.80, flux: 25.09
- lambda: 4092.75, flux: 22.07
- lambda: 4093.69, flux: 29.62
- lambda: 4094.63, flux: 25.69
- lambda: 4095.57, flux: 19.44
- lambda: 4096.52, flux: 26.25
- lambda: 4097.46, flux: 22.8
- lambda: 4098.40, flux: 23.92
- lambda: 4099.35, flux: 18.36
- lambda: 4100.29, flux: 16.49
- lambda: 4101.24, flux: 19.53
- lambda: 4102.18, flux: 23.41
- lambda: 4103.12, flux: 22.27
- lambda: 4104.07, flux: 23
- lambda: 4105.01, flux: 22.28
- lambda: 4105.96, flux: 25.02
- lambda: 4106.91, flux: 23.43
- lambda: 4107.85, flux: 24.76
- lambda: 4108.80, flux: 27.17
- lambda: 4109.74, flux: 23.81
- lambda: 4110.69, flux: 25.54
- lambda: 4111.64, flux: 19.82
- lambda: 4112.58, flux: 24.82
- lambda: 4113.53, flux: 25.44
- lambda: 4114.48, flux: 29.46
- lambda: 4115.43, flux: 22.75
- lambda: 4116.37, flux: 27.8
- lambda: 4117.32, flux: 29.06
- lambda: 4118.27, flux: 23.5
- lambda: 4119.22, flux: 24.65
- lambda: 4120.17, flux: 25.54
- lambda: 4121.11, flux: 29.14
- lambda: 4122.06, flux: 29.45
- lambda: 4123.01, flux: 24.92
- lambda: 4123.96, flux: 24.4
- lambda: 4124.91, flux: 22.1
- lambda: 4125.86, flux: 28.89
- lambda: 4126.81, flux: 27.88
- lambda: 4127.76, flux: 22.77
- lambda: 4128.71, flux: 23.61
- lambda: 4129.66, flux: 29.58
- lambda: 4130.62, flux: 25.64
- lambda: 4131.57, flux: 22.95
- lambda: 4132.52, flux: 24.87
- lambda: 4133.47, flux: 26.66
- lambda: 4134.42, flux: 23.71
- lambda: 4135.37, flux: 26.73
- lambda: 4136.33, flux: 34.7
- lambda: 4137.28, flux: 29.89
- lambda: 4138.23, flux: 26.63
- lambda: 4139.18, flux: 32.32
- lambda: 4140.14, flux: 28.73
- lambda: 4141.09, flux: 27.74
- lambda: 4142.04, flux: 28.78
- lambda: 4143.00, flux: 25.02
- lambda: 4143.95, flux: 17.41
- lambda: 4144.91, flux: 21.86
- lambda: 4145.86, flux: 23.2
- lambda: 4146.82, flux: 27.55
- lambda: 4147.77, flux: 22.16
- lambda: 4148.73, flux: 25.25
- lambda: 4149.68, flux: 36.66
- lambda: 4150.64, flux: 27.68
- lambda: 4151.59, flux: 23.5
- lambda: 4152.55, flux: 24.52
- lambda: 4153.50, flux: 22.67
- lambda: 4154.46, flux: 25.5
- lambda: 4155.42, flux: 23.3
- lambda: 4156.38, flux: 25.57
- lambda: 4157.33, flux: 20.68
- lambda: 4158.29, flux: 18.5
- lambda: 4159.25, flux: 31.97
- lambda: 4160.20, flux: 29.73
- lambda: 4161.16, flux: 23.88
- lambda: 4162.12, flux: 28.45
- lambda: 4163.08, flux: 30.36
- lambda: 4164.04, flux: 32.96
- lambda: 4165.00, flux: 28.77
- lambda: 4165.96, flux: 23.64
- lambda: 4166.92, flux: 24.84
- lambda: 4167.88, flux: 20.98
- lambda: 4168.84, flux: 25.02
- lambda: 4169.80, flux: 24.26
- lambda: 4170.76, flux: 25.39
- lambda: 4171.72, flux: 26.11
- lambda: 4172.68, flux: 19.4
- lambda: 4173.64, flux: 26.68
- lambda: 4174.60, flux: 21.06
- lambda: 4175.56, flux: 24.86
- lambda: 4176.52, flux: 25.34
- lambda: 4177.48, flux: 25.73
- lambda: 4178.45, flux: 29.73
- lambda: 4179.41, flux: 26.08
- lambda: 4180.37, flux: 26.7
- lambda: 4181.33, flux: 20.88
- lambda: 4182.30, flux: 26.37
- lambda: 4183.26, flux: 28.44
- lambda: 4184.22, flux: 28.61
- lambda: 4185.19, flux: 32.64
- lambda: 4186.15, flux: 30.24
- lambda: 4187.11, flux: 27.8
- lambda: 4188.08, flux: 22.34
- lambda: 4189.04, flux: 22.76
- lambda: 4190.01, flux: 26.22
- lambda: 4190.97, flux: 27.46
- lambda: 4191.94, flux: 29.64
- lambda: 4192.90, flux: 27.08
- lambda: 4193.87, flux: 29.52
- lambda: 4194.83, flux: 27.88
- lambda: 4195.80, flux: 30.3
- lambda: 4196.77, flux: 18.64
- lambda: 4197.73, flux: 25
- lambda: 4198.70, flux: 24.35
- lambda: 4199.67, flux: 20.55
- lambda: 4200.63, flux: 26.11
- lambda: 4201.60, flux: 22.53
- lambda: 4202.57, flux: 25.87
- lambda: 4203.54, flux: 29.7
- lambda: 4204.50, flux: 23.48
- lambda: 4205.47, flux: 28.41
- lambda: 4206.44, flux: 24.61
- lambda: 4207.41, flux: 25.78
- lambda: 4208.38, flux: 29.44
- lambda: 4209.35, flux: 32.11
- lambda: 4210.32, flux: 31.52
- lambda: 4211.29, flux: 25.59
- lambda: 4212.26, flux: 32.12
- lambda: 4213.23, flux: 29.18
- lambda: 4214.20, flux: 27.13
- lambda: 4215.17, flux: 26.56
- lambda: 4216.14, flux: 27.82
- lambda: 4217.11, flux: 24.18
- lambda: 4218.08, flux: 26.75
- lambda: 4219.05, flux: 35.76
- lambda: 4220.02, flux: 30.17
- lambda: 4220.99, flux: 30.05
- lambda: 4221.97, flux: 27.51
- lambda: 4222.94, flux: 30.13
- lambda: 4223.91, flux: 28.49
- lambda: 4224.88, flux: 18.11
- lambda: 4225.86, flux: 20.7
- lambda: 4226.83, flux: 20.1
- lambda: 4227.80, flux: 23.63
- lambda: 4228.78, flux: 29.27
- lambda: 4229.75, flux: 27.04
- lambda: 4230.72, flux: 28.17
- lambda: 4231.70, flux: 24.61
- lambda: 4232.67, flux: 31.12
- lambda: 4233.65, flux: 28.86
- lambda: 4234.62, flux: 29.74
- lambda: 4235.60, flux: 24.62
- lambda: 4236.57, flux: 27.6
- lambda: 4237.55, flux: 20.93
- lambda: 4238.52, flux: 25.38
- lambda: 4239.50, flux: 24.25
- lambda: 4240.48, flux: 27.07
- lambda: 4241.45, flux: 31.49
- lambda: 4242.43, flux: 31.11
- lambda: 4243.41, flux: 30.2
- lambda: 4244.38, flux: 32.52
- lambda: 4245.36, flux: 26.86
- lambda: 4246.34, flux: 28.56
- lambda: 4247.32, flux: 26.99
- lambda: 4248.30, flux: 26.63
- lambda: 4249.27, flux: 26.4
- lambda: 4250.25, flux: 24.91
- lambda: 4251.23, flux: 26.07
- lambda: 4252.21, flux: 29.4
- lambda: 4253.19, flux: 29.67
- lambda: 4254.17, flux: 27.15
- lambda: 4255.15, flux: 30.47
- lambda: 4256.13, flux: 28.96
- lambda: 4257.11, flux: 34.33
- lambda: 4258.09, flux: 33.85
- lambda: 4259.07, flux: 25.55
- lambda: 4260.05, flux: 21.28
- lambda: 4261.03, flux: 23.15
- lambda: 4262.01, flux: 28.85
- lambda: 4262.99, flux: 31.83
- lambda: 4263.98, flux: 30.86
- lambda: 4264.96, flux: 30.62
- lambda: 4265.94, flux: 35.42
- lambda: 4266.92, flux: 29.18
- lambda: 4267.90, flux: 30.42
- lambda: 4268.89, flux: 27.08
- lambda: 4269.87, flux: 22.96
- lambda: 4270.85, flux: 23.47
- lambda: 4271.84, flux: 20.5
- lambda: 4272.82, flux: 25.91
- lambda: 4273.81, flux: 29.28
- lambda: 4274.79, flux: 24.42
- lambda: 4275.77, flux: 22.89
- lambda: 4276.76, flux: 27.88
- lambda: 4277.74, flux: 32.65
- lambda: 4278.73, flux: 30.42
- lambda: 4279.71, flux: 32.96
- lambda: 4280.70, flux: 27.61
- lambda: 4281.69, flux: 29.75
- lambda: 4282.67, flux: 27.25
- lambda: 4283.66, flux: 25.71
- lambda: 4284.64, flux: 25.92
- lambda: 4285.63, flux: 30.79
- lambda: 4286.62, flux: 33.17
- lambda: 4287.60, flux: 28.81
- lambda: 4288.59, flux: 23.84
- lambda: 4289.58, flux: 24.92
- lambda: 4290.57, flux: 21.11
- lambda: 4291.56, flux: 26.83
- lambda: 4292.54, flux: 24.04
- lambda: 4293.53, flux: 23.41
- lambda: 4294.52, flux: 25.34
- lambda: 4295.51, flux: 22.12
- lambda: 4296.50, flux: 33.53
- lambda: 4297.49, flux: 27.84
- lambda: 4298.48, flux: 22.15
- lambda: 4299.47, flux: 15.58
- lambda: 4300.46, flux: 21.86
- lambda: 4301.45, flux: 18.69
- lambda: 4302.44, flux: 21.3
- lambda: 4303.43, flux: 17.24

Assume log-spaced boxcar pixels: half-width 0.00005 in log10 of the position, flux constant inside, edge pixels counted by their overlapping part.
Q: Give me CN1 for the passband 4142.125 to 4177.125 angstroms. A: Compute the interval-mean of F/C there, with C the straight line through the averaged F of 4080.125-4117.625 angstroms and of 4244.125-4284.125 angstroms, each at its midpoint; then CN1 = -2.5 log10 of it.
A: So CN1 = 0.04 mag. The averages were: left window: 24.9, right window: 28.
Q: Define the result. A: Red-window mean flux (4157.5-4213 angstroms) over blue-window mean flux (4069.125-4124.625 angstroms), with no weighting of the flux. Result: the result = 1.06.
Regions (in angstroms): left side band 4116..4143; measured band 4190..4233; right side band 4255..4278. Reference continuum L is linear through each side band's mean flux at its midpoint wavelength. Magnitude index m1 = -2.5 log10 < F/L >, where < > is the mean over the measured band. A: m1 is 0.02 mag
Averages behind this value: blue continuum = 26.8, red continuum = 27.9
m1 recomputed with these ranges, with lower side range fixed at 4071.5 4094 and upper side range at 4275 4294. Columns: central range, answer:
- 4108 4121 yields 0.02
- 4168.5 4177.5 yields 0.09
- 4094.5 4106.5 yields 0.17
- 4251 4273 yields -0.04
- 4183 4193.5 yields -0.04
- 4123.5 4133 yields 0.04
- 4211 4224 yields -0.08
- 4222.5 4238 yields 0.04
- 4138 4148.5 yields 0.03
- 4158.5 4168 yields -0.05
